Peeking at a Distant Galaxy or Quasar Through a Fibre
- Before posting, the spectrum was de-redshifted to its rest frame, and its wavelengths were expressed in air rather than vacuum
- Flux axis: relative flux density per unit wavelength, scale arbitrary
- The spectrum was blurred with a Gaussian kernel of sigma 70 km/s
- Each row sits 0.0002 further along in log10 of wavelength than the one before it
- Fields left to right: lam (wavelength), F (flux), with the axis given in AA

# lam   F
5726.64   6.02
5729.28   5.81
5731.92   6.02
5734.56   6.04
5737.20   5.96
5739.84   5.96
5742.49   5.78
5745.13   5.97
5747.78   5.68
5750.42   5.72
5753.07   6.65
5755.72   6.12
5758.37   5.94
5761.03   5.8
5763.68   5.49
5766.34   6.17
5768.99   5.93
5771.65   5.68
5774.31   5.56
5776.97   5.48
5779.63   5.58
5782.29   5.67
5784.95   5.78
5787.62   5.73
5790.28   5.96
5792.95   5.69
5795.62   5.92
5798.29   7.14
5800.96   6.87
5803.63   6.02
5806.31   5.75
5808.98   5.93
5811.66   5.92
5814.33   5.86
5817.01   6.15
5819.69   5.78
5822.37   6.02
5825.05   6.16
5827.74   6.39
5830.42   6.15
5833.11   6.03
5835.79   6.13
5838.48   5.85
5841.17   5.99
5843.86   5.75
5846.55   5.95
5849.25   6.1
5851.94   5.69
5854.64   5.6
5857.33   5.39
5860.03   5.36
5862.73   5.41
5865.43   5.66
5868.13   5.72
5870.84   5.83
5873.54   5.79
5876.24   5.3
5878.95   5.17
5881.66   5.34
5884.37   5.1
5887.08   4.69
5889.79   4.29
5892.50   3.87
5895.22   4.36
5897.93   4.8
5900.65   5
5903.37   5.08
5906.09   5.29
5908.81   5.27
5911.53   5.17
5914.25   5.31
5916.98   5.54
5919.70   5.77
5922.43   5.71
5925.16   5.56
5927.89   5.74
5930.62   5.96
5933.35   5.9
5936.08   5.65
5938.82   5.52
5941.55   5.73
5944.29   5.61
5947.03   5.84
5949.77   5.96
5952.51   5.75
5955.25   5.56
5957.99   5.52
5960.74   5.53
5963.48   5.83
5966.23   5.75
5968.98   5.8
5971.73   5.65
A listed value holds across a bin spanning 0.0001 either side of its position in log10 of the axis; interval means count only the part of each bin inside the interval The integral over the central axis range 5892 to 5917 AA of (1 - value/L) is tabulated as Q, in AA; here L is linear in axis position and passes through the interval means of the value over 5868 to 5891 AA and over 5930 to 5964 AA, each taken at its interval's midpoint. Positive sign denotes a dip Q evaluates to 2.0 AA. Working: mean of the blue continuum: 5.23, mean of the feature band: 4.98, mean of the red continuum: 5.71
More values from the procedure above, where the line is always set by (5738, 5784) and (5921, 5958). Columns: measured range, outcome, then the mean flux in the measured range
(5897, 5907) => 1.2 AA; 5.04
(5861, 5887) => 1.5 AA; 5.44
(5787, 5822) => -1.5 AA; 6.06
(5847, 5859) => 0.1 AA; 5.7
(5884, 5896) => 2.8 AA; 4.41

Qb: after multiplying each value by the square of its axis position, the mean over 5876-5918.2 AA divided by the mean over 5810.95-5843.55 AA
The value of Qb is 0.84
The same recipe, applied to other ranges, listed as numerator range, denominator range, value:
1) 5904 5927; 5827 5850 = 0.93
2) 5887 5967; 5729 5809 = 0.96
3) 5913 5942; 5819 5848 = 0.97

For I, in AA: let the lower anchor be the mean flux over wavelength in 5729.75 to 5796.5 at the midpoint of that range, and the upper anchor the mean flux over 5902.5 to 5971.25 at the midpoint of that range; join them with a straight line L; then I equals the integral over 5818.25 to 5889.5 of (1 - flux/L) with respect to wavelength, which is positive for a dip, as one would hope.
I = 0.6 AA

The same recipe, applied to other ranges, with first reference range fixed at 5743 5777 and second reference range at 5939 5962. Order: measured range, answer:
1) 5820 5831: -0.6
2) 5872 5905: 4.8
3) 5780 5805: -1.0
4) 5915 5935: -0.1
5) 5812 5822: -0.2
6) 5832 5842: -0.4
